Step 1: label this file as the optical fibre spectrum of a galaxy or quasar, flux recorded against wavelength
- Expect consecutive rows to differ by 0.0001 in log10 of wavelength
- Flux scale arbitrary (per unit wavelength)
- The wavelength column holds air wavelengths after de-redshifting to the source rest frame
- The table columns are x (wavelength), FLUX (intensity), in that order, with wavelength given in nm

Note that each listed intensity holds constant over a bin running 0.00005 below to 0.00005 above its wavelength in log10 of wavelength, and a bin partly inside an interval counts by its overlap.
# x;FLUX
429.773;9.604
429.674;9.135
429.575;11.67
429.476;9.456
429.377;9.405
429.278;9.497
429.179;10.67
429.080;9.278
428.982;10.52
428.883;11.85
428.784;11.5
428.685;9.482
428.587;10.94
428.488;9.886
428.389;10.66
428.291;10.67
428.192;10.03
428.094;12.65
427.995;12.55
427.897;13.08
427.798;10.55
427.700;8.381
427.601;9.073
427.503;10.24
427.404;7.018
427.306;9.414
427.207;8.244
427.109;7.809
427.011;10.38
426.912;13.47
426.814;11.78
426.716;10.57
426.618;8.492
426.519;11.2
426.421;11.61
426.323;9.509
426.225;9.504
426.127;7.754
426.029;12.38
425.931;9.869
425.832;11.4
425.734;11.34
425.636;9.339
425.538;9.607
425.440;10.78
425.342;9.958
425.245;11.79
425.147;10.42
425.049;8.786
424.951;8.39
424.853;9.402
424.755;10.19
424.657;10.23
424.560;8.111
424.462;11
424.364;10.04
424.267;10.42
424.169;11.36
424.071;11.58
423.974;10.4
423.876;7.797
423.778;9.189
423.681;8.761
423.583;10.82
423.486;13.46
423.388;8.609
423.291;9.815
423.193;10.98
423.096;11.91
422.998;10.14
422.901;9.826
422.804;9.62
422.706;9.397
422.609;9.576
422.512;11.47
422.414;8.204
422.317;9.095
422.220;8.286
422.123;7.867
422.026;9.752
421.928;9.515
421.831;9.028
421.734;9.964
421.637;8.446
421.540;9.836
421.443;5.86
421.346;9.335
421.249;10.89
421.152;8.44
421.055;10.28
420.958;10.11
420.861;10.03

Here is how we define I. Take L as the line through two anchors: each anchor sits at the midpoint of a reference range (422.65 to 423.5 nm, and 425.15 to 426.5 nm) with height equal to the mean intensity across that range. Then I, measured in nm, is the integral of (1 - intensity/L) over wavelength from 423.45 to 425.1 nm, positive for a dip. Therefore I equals 0.06 nm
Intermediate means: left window 10.3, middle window 9.97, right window 10.4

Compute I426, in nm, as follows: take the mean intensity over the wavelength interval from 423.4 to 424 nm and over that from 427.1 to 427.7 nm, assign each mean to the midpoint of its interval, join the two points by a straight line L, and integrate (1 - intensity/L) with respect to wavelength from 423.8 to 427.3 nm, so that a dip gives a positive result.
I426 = -0.31 nm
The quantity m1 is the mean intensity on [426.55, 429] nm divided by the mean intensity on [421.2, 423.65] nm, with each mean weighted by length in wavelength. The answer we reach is 1.1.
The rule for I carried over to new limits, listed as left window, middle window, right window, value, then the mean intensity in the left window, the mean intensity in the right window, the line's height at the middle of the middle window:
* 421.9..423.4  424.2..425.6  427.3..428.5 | 0.002 nm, 9.65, 10.4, 9.96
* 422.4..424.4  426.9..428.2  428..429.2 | 0.064 nm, 10.2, 10.7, 10.6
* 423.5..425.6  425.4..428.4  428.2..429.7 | -0.036 nm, 10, 10.3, 10.2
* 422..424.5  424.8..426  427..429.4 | -0.009 nm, 9.98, 10.2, 10.1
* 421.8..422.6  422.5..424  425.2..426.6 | -0.088 nm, 9.17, 10.4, 9.52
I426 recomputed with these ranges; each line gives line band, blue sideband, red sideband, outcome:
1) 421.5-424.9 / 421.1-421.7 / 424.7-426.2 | -0.16 nm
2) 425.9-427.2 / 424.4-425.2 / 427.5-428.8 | -0.01 nm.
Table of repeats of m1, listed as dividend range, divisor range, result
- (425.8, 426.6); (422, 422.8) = 1.12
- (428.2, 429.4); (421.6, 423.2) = 1.08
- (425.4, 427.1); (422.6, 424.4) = 1.02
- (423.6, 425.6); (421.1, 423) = 1.08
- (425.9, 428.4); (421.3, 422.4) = 1.17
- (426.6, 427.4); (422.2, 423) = 1.04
